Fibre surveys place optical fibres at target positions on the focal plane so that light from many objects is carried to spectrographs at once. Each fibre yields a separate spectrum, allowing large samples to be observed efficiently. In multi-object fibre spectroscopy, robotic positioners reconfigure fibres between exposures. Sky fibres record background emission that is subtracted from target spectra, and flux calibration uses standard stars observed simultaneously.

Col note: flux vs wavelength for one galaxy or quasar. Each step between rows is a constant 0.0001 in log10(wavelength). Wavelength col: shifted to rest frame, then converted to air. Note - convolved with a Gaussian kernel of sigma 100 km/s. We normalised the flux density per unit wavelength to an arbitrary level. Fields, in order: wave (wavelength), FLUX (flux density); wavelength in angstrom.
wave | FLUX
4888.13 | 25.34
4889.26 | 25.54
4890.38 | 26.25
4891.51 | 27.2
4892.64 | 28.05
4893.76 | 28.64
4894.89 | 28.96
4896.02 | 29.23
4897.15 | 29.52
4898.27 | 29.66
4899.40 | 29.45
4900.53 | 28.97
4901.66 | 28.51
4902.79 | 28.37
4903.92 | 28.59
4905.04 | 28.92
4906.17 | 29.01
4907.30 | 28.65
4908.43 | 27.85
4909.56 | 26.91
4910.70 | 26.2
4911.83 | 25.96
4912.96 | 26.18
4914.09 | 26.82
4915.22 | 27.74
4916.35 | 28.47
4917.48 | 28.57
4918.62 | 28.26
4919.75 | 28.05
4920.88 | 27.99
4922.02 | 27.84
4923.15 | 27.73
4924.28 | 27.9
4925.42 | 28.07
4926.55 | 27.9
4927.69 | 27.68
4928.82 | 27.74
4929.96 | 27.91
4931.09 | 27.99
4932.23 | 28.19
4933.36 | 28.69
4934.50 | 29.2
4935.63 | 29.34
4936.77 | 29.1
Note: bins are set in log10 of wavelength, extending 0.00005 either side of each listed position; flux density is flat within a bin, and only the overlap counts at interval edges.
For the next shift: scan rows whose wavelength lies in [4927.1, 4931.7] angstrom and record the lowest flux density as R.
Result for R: 27.68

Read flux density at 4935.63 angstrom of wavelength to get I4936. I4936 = 29.34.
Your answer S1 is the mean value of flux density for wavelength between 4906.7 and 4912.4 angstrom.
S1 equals 27.1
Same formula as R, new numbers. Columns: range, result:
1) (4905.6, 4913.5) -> 25.96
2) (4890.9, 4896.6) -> 27.2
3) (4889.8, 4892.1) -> 26.25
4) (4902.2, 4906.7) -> 28.37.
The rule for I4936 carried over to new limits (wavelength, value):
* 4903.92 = 28.59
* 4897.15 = 29.52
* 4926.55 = 27.9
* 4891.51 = 27.2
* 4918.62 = 28.26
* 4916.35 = 28.47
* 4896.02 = 29.23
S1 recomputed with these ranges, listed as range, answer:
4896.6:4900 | 29.6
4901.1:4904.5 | 28.6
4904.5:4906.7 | 29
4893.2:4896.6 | 28.9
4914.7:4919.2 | 28.3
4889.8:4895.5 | 27.8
